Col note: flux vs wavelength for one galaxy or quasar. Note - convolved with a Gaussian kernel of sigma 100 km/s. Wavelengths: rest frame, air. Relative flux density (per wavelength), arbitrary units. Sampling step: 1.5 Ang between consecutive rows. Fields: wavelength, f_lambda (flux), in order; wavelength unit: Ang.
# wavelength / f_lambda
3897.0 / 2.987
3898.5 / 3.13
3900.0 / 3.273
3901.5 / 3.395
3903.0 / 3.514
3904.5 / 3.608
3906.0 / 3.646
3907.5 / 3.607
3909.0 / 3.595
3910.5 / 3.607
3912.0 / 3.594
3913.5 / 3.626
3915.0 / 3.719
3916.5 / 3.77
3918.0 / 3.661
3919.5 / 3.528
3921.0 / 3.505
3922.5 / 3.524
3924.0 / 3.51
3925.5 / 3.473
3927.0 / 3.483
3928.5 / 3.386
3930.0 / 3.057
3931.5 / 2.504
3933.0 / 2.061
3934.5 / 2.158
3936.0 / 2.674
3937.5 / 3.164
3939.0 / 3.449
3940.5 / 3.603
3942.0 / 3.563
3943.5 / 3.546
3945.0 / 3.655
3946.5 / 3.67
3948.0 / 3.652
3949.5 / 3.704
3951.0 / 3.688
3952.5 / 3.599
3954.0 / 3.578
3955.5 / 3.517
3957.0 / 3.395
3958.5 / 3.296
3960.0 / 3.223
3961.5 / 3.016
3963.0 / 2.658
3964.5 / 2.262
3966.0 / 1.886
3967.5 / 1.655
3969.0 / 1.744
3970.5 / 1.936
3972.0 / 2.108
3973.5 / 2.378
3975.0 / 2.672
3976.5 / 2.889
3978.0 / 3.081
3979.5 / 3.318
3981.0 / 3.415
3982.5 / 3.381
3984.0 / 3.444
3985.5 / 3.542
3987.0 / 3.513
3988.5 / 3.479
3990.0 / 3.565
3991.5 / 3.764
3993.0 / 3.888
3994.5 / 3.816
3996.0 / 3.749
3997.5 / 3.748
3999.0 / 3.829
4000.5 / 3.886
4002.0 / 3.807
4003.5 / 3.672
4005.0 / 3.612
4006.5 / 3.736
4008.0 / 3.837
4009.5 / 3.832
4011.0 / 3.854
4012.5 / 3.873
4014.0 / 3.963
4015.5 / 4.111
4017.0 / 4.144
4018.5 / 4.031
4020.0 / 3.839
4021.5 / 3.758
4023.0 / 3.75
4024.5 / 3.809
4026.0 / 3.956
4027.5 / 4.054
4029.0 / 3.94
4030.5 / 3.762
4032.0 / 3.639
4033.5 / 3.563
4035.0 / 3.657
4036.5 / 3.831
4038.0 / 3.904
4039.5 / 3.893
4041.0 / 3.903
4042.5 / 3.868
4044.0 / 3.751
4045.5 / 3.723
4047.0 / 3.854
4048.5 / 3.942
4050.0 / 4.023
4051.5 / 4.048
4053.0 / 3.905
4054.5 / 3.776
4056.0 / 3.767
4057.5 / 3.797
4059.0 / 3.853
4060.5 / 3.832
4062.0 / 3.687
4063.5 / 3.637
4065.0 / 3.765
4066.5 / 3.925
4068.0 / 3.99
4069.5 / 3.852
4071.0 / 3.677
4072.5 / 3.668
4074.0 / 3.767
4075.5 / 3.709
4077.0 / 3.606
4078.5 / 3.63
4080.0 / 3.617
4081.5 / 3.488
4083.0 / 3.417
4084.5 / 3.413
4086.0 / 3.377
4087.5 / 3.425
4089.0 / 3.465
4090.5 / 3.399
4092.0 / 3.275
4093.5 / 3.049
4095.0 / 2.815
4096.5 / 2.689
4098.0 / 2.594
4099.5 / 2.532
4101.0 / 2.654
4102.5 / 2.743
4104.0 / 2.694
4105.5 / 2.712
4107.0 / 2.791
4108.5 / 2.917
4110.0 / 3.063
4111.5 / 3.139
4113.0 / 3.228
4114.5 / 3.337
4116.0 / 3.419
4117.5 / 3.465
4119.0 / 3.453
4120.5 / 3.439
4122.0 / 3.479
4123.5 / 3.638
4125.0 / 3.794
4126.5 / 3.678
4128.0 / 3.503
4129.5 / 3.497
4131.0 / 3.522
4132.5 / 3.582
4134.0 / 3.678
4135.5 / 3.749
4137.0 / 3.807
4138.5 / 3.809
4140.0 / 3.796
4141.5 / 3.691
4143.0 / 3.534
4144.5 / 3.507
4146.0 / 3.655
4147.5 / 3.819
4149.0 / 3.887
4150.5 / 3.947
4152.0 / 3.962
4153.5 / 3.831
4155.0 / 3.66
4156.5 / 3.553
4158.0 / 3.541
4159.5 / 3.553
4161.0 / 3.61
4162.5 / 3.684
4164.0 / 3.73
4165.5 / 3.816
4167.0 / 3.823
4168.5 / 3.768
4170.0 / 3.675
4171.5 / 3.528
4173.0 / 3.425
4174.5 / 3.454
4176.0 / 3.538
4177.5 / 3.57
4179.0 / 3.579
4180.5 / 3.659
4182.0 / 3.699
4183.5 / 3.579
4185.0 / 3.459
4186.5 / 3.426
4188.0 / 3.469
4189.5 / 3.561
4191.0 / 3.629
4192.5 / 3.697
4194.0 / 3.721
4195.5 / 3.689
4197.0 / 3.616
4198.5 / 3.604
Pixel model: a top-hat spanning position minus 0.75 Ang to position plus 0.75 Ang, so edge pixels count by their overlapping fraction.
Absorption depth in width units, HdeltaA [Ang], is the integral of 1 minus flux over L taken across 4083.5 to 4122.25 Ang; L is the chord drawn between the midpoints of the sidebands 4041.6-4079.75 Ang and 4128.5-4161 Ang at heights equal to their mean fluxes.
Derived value 6.72 Ang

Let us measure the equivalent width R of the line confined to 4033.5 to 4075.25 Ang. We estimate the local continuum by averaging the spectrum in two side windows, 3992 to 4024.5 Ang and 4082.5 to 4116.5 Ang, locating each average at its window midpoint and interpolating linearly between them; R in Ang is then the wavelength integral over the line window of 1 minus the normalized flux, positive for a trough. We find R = -4.7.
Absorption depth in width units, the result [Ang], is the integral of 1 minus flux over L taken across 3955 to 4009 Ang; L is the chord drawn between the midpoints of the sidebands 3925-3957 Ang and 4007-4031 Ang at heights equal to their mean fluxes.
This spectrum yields 6.6 Ang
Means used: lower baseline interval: 3.3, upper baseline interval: 3.91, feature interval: 3.19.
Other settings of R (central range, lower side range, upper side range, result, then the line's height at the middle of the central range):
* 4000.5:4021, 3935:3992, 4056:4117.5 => -4.2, 3.2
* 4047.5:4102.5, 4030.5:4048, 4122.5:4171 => 3.4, 3.75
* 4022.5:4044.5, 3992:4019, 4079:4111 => -1.3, 3.6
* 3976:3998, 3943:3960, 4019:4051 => 1.0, 3.67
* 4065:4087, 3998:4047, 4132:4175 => 0.7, 3.78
